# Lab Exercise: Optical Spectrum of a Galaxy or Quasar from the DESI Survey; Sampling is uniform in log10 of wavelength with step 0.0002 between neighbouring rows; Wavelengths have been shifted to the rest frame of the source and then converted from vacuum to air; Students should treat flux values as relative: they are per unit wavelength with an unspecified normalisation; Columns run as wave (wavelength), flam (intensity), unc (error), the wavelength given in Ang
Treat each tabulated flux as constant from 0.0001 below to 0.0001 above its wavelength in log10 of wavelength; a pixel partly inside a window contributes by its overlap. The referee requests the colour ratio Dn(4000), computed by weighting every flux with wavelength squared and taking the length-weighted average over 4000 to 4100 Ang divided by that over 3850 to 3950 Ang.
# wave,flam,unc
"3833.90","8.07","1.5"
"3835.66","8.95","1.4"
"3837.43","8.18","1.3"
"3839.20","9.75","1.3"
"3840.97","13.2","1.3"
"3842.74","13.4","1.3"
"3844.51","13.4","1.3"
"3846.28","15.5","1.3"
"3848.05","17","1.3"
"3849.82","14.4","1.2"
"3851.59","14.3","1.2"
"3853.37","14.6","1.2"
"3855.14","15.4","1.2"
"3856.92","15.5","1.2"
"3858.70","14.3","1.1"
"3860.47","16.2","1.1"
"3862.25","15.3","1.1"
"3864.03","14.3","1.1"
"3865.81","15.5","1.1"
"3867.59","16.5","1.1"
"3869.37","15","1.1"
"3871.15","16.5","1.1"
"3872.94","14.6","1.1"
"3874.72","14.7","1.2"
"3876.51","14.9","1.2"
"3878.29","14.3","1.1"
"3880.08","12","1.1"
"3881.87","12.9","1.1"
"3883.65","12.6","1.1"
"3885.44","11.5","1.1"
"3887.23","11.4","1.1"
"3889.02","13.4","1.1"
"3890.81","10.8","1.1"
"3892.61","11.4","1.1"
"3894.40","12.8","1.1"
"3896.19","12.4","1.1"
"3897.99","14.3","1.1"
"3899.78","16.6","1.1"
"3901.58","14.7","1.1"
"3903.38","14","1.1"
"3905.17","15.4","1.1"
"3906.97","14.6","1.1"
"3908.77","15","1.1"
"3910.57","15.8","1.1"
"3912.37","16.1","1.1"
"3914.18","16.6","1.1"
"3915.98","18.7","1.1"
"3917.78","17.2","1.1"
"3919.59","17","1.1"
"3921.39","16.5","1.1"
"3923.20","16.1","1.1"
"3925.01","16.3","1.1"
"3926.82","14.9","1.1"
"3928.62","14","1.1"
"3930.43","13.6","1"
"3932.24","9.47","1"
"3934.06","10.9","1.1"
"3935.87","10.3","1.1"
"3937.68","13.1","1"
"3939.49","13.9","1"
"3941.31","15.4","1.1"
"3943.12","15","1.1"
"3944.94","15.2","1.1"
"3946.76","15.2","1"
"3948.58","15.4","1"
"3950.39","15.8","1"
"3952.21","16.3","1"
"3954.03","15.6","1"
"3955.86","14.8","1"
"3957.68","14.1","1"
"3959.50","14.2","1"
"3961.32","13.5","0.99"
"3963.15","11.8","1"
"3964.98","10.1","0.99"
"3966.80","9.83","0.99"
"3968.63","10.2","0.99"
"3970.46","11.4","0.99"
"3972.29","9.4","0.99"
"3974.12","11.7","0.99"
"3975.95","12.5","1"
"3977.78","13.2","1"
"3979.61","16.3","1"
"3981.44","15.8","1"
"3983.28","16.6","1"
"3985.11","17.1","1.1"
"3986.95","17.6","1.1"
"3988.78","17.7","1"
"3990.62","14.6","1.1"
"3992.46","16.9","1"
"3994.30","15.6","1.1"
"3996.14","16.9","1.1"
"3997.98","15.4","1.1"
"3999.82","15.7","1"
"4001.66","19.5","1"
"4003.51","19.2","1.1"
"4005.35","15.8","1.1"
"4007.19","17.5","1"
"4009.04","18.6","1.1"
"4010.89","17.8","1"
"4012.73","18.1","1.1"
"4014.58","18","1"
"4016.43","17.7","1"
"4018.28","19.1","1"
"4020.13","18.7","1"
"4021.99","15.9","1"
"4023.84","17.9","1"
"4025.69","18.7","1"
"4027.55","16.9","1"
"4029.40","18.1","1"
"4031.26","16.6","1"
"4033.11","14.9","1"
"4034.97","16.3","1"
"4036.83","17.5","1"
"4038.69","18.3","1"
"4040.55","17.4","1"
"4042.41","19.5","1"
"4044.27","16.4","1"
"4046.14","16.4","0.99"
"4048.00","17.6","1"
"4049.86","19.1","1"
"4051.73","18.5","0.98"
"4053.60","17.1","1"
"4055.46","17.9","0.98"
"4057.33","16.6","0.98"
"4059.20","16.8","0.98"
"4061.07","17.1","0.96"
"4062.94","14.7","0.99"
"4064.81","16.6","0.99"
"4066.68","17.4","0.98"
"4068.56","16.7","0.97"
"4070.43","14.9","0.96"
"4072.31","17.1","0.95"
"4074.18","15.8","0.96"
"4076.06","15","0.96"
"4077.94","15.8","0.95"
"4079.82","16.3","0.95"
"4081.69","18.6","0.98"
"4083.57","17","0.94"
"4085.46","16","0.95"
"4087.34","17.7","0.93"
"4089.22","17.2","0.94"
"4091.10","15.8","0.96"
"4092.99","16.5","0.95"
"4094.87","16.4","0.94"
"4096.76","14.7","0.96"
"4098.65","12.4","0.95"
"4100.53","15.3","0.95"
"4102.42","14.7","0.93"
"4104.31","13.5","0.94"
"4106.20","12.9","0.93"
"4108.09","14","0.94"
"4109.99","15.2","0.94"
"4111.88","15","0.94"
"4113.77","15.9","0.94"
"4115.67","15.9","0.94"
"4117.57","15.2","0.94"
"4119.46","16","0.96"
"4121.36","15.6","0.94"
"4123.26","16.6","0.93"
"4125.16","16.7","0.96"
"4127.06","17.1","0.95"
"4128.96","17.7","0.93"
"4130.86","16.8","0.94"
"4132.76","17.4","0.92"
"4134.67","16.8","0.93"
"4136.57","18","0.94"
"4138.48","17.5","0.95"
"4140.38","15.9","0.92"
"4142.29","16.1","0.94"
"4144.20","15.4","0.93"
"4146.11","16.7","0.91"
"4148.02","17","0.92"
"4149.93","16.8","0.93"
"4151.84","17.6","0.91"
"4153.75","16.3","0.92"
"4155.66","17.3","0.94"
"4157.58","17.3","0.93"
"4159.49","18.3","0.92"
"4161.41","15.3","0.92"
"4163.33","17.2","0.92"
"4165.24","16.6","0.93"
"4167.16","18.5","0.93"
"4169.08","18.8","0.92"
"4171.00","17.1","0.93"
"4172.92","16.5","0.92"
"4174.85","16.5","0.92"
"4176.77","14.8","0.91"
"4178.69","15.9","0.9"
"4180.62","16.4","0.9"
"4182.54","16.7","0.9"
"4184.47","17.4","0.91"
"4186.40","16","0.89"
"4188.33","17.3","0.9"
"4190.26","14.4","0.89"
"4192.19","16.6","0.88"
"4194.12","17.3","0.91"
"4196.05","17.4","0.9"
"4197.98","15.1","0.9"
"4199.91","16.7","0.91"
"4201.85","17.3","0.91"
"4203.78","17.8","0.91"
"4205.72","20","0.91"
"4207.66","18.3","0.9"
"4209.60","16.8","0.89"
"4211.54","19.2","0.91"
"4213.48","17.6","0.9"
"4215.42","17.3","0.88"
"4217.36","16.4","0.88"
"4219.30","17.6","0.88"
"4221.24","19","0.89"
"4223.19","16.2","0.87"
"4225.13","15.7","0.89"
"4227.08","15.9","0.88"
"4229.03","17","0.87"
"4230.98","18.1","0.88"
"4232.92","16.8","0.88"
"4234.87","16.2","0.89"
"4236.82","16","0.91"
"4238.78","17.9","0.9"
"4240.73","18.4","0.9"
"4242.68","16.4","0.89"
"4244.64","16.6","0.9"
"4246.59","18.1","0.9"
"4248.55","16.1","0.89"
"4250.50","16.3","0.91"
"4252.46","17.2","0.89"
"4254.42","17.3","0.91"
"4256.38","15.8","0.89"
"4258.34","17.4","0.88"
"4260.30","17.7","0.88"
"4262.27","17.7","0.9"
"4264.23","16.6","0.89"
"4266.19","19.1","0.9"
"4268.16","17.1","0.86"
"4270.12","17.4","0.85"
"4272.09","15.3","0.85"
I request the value 1.27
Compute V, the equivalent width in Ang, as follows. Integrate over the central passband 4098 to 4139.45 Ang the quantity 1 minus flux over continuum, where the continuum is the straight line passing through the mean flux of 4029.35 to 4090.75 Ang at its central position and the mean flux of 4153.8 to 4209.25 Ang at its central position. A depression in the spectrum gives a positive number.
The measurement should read 2.8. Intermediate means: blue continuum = 16.9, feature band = 15.8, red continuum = 16.9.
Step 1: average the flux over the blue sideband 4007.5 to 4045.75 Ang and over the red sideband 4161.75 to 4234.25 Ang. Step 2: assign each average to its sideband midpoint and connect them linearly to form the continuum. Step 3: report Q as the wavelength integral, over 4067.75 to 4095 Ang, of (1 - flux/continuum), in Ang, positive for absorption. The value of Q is 1.5 Ang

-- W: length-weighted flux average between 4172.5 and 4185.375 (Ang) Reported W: 16.3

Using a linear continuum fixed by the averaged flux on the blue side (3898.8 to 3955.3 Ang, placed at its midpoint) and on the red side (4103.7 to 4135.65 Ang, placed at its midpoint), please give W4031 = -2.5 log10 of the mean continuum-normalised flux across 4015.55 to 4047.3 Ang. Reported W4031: -0.13 mag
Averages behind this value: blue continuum 15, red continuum 15.8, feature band 17.4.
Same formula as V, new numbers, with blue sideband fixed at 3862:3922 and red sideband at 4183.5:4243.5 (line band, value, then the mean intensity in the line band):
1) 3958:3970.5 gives 2.82 Ang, 11.7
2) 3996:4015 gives -2.53 Ang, 17.5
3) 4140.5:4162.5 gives -0.13 Ang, 16.7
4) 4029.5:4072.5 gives -3.33 Ang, 17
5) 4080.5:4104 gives 0.26 Ang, 16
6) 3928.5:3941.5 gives 2.23 Ang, 12.3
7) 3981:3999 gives -1.29 Ang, 16.4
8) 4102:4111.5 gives 1.27 Ang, 14.1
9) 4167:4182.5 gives 0.07 Ang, 16.7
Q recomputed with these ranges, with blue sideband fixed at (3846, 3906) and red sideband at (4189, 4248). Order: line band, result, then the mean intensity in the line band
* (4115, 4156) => -0.54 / 16.7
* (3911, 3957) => -0.64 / 14.9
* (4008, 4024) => -2.64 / 18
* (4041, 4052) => -1.53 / 17.9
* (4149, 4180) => -0.45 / 16.9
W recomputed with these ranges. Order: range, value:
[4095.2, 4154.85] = 15.9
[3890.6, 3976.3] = 14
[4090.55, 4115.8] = 14.8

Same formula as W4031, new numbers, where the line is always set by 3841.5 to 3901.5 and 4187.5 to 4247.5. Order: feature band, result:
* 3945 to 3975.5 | 0.14 mag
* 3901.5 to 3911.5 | -0.03 mag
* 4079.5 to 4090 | -0.08 mag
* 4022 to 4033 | -0.12 mag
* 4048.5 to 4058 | -0.14 mag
